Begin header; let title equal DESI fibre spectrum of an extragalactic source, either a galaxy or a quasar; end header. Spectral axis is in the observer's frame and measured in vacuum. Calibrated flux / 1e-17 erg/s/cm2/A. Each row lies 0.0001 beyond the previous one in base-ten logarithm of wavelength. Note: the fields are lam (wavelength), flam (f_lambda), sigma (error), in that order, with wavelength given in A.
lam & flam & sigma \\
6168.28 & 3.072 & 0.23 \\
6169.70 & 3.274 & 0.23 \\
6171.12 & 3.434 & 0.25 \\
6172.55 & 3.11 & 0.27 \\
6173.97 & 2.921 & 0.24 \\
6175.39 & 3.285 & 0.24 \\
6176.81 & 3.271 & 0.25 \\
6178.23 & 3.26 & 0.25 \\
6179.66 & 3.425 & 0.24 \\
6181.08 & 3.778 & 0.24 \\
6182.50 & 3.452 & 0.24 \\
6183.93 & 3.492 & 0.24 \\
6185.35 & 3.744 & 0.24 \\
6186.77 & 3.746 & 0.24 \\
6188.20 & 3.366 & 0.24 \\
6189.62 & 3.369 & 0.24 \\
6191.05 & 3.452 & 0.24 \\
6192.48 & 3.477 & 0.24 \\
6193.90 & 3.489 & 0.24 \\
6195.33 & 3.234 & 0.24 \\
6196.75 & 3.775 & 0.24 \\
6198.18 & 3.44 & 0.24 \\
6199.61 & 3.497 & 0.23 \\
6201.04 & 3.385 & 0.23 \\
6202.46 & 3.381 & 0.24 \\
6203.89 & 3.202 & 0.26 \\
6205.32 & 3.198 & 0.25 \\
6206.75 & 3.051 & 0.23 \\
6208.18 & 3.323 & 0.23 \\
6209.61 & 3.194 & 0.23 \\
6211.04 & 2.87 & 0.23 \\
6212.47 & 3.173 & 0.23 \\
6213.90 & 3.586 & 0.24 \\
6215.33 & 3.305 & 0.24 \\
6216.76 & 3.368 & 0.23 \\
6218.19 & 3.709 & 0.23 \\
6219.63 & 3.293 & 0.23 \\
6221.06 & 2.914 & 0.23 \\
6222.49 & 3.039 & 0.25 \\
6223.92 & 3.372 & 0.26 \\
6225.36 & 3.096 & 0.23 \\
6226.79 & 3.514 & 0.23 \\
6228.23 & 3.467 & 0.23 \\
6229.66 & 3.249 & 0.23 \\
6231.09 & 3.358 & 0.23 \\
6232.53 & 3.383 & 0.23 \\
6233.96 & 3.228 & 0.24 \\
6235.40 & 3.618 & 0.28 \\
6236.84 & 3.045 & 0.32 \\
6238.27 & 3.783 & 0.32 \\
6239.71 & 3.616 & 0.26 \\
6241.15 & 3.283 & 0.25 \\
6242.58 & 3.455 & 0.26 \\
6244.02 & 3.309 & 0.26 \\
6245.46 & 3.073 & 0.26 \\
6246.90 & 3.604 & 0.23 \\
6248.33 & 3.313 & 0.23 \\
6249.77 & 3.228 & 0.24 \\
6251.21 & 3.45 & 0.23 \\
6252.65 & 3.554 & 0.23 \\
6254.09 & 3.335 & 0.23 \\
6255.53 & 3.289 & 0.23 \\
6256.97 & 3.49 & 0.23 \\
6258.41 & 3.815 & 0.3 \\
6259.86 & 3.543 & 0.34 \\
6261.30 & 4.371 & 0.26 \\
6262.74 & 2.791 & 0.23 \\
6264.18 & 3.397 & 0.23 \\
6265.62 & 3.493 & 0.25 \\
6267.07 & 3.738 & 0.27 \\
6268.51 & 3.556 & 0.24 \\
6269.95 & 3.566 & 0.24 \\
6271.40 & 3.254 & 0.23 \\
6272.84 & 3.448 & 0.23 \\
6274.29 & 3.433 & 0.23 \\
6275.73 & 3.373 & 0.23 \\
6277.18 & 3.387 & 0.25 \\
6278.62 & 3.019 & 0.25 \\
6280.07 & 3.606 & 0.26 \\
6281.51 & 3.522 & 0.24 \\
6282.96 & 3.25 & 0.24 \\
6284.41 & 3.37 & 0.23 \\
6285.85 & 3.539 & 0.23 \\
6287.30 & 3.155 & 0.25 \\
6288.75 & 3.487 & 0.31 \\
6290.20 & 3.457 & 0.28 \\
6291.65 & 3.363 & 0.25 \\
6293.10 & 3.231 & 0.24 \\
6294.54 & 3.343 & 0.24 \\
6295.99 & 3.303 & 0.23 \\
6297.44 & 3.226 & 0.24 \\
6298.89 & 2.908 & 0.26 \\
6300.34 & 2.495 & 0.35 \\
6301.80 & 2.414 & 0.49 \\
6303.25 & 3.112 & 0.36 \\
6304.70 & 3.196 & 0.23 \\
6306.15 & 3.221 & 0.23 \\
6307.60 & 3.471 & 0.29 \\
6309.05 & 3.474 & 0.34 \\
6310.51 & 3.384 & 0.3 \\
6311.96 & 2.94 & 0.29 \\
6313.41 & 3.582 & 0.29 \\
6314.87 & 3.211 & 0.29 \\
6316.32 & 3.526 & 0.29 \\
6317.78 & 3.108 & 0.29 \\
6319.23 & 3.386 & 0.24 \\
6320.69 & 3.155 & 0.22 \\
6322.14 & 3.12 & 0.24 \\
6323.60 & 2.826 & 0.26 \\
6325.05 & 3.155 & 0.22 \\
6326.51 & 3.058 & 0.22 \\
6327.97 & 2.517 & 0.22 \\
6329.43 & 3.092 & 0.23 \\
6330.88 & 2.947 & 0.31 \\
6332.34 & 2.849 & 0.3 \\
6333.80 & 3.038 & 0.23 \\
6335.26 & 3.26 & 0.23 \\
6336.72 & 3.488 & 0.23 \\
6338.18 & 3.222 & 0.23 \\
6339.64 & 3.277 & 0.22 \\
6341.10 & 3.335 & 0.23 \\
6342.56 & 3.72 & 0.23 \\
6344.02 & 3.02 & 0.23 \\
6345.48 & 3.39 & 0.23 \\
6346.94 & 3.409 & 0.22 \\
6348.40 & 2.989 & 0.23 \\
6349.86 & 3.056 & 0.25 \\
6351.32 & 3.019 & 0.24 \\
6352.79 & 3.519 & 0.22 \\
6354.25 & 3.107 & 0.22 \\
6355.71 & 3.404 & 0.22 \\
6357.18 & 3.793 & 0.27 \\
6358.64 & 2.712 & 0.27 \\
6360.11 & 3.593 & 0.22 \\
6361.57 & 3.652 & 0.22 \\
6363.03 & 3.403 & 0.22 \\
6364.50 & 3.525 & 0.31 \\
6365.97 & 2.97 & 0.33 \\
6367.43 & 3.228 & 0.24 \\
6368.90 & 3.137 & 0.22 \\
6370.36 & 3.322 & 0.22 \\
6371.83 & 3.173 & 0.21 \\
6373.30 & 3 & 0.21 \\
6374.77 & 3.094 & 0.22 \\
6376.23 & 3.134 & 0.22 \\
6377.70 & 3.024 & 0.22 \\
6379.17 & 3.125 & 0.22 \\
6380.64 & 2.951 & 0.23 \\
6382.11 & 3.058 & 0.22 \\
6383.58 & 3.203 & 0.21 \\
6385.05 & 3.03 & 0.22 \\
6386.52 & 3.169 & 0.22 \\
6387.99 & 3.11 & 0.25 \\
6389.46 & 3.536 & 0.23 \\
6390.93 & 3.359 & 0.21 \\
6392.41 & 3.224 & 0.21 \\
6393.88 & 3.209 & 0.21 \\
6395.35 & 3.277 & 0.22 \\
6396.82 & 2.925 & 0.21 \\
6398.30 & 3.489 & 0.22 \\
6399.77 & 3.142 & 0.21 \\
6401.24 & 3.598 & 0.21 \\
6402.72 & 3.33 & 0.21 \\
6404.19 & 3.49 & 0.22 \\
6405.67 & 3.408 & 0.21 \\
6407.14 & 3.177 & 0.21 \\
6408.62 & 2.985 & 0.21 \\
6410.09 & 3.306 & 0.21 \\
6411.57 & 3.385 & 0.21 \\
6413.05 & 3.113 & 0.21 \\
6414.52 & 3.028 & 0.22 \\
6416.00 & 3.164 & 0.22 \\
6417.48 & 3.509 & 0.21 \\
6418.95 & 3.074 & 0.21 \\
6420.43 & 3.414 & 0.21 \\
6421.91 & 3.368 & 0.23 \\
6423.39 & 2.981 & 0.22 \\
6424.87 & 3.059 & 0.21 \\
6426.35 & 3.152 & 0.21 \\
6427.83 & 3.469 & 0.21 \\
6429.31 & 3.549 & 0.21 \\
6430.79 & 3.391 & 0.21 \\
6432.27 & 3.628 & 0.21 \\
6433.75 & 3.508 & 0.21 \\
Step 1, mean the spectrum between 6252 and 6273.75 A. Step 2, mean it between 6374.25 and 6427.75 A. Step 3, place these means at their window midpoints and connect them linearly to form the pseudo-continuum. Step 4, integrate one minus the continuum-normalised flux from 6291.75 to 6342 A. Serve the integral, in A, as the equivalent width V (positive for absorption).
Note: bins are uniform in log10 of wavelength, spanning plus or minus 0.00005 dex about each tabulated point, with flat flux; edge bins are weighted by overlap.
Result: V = 3.6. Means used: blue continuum 3.51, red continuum 3.21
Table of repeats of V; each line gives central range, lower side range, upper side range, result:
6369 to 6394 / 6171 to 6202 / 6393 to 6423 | 1.0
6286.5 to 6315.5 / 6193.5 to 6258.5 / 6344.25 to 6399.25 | 0.8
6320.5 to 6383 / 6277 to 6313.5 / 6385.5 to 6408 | 1.6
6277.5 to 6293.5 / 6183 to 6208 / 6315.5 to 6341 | -0.7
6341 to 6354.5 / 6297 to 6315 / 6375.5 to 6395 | -0.5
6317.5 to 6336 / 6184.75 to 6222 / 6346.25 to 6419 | 1.3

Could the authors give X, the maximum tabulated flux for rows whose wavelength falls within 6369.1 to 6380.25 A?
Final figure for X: 3.322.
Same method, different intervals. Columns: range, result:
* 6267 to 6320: 3.738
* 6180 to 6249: 3.783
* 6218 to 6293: 4.371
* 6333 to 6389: 3.793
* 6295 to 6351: 3.72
